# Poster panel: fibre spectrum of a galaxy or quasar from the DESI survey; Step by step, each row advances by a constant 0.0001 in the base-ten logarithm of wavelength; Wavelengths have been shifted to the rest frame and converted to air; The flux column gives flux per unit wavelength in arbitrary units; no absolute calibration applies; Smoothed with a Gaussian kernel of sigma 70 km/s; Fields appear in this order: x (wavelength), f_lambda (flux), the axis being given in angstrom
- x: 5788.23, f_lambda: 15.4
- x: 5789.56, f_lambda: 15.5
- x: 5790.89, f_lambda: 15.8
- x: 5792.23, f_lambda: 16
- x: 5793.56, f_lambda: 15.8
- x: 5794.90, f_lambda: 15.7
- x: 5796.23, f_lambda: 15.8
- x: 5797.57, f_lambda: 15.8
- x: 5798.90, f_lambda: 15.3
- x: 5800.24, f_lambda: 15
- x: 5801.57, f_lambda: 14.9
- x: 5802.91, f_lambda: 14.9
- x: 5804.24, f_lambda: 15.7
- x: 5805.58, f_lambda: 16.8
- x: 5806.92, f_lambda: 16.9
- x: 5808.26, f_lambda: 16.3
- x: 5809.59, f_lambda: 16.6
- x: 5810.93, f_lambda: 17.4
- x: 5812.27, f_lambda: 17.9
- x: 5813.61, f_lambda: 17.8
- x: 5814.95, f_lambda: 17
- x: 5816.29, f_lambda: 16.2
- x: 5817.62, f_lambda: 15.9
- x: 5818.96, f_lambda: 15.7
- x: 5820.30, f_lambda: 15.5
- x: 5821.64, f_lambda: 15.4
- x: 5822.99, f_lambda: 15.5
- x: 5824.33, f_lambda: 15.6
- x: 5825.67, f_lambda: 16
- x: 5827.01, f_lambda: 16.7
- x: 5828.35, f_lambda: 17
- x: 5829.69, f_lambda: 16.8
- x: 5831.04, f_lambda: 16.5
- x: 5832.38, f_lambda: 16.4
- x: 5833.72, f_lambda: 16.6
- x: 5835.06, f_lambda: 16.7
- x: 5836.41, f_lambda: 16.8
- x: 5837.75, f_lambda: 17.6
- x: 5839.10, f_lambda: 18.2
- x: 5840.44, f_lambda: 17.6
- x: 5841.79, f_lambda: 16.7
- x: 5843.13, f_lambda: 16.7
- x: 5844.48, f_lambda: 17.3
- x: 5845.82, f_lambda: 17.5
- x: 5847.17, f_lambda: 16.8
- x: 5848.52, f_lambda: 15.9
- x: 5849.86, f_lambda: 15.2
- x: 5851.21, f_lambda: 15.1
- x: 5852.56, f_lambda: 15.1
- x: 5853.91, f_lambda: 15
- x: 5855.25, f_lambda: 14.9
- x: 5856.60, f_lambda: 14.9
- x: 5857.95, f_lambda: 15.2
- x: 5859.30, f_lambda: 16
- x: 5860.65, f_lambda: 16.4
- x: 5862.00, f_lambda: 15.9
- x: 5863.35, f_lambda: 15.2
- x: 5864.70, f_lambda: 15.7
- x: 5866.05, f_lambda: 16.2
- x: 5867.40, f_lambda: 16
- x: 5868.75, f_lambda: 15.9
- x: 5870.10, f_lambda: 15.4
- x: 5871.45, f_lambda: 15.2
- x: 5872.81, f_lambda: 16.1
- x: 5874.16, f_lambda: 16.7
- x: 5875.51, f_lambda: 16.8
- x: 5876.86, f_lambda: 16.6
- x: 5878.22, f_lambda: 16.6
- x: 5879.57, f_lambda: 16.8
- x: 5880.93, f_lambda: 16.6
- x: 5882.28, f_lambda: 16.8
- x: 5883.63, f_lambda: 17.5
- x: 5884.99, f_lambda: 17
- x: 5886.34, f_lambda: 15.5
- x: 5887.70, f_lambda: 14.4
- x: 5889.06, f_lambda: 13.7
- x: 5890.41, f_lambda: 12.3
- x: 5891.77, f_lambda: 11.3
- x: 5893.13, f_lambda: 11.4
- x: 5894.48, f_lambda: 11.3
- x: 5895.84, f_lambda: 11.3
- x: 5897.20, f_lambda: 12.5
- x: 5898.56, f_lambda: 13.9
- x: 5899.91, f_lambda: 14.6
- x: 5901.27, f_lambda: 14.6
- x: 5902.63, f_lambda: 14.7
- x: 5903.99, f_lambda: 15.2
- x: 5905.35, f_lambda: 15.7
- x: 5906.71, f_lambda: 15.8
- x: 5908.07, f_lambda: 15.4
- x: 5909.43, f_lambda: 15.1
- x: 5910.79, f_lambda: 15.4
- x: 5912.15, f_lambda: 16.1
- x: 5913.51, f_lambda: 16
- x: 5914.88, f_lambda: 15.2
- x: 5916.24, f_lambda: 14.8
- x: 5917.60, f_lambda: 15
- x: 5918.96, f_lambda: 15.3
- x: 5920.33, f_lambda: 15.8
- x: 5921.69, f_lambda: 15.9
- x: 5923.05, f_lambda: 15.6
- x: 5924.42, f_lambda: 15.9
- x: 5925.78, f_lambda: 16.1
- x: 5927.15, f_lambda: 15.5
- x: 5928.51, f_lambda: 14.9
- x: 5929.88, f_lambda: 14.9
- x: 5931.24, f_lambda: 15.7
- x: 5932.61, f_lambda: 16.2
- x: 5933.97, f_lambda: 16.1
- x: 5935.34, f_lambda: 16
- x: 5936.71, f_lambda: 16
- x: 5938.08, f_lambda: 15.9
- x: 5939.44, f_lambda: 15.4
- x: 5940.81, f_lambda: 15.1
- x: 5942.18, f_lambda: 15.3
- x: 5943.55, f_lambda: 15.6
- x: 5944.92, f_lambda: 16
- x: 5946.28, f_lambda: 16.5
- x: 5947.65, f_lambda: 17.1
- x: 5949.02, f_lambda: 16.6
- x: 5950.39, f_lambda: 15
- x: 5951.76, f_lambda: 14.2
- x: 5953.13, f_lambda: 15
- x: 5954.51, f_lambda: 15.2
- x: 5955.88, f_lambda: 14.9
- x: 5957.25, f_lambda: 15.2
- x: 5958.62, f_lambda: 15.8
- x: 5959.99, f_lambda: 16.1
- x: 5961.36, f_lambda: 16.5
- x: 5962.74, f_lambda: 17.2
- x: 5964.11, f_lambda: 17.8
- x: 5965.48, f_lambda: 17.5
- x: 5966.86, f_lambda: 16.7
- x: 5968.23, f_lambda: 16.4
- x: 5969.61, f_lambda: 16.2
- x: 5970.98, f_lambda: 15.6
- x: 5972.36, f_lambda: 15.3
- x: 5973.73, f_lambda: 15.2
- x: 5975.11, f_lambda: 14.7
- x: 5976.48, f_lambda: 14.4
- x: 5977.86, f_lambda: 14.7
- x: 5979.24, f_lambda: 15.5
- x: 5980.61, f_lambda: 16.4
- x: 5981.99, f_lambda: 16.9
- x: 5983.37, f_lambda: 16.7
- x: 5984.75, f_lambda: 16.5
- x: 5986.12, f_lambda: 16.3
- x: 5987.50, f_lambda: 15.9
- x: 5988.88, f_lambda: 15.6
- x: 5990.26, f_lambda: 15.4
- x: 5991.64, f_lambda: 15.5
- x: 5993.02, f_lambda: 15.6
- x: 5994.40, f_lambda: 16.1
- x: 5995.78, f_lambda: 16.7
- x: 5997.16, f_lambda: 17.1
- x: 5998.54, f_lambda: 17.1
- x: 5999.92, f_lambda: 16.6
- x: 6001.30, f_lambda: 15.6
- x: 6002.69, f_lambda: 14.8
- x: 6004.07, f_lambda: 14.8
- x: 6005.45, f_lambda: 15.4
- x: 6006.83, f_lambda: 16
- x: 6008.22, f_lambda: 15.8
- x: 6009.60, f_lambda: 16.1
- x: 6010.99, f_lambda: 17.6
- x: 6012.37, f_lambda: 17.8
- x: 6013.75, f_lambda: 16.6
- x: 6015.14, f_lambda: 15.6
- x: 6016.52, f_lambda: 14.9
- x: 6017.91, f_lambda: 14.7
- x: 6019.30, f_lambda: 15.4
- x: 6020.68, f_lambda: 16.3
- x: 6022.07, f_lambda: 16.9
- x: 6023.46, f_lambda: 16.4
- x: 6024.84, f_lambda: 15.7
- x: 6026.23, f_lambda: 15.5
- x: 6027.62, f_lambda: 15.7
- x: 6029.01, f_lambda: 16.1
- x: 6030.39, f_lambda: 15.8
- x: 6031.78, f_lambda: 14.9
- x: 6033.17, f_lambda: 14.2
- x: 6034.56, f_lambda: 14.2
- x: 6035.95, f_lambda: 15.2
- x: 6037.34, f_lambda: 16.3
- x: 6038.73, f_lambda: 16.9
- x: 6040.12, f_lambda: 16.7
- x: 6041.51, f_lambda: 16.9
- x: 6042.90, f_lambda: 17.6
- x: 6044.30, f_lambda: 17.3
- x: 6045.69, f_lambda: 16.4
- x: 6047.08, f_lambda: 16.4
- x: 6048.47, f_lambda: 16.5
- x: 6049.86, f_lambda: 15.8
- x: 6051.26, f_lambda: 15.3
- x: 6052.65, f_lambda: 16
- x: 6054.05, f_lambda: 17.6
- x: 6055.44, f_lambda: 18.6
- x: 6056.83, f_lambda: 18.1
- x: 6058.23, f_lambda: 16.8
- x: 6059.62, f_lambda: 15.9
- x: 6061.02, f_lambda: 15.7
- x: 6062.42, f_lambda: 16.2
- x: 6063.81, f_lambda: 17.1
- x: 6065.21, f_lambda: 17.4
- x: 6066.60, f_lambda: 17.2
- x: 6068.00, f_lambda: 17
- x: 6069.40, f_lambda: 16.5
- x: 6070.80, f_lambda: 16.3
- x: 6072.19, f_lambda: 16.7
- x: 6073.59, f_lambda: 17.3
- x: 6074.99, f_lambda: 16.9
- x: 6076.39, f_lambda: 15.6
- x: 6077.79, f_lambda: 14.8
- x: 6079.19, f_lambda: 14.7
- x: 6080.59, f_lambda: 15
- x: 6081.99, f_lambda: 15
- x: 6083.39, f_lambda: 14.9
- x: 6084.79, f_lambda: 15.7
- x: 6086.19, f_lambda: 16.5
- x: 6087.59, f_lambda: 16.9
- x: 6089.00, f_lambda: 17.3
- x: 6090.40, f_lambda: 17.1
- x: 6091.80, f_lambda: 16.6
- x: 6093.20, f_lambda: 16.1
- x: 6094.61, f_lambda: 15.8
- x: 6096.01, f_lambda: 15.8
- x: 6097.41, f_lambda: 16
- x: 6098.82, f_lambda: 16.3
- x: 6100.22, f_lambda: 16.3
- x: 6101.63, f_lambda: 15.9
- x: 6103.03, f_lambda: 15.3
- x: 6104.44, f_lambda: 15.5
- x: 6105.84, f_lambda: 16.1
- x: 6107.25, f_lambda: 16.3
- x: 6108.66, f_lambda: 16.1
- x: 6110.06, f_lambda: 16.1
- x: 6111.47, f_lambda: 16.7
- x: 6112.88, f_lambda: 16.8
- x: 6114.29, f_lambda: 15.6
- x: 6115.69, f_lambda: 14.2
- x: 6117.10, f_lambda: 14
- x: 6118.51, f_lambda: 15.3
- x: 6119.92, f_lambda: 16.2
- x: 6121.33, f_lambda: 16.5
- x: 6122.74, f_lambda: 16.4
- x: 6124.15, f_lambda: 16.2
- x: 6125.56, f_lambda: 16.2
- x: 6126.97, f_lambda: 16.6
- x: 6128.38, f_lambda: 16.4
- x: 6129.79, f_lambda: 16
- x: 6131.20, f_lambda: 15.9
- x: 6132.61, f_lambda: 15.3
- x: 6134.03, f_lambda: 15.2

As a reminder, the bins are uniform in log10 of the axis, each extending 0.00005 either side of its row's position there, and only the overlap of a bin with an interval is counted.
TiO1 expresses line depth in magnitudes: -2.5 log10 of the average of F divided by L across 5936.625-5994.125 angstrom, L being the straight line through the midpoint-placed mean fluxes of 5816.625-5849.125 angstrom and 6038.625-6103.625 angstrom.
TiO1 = 0.042 mag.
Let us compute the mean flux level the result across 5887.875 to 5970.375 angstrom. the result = 15.2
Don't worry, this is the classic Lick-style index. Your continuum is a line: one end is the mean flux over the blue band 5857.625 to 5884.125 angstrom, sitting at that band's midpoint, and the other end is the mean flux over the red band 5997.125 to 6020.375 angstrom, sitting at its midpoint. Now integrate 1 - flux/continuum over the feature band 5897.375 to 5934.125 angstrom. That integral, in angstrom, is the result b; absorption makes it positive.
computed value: 1.78 angstrom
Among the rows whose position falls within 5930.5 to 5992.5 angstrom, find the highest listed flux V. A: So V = 17.8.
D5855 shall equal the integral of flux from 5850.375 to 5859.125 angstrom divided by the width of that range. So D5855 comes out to 15.1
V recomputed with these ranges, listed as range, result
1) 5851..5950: 17.5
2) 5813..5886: 18.2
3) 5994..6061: 18.6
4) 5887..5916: 16.1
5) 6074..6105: 17.3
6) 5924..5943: 16.2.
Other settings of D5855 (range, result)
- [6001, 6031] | 15.9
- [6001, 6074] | 16.2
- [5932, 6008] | 15.9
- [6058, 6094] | 16.3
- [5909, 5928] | 15.6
